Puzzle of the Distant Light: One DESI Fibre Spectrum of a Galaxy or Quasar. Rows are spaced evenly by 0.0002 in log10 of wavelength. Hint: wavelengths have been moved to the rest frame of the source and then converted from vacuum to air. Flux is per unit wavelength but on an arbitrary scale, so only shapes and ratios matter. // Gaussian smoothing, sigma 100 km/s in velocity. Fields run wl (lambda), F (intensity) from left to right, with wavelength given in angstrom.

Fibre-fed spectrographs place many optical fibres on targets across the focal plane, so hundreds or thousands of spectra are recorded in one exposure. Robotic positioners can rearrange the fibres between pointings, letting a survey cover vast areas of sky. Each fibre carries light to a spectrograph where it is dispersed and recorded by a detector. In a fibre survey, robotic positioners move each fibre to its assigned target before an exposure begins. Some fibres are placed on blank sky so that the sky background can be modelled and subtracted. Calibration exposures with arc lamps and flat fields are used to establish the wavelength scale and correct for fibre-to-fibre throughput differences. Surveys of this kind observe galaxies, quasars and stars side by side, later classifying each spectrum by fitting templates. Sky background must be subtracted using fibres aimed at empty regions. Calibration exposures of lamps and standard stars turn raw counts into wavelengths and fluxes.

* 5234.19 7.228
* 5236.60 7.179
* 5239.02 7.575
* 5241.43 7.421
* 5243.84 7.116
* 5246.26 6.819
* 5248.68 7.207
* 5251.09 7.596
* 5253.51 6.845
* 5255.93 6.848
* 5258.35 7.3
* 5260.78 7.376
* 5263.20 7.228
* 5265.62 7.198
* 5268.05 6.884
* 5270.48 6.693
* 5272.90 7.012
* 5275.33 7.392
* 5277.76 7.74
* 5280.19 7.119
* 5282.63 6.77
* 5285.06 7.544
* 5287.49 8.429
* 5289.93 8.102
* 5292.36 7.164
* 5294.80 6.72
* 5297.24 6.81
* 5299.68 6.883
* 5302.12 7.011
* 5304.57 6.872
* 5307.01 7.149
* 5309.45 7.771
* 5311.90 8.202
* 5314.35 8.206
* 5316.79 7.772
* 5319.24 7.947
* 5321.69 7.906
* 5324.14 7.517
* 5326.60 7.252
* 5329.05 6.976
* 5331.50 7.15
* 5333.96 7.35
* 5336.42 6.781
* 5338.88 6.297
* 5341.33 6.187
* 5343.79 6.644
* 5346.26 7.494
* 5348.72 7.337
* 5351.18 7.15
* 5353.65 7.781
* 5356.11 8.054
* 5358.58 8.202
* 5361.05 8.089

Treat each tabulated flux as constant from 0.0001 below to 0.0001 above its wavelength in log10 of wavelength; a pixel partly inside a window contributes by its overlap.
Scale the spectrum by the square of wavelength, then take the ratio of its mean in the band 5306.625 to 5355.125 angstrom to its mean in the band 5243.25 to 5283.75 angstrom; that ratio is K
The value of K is 1.1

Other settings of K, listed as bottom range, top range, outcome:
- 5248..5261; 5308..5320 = 1.13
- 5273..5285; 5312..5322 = 1.12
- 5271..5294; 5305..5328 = 1.05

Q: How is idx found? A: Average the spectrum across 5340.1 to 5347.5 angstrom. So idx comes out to 6.78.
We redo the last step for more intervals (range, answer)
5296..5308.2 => 6.94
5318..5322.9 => 7.92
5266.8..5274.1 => 6.86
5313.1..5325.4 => 7.87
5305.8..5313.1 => 7.71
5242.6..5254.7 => 7.12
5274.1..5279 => 7.56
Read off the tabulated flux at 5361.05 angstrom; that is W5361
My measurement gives 8.089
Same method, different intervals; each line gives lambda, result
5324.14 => 7.517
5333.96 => 7.35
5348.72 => 7.337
